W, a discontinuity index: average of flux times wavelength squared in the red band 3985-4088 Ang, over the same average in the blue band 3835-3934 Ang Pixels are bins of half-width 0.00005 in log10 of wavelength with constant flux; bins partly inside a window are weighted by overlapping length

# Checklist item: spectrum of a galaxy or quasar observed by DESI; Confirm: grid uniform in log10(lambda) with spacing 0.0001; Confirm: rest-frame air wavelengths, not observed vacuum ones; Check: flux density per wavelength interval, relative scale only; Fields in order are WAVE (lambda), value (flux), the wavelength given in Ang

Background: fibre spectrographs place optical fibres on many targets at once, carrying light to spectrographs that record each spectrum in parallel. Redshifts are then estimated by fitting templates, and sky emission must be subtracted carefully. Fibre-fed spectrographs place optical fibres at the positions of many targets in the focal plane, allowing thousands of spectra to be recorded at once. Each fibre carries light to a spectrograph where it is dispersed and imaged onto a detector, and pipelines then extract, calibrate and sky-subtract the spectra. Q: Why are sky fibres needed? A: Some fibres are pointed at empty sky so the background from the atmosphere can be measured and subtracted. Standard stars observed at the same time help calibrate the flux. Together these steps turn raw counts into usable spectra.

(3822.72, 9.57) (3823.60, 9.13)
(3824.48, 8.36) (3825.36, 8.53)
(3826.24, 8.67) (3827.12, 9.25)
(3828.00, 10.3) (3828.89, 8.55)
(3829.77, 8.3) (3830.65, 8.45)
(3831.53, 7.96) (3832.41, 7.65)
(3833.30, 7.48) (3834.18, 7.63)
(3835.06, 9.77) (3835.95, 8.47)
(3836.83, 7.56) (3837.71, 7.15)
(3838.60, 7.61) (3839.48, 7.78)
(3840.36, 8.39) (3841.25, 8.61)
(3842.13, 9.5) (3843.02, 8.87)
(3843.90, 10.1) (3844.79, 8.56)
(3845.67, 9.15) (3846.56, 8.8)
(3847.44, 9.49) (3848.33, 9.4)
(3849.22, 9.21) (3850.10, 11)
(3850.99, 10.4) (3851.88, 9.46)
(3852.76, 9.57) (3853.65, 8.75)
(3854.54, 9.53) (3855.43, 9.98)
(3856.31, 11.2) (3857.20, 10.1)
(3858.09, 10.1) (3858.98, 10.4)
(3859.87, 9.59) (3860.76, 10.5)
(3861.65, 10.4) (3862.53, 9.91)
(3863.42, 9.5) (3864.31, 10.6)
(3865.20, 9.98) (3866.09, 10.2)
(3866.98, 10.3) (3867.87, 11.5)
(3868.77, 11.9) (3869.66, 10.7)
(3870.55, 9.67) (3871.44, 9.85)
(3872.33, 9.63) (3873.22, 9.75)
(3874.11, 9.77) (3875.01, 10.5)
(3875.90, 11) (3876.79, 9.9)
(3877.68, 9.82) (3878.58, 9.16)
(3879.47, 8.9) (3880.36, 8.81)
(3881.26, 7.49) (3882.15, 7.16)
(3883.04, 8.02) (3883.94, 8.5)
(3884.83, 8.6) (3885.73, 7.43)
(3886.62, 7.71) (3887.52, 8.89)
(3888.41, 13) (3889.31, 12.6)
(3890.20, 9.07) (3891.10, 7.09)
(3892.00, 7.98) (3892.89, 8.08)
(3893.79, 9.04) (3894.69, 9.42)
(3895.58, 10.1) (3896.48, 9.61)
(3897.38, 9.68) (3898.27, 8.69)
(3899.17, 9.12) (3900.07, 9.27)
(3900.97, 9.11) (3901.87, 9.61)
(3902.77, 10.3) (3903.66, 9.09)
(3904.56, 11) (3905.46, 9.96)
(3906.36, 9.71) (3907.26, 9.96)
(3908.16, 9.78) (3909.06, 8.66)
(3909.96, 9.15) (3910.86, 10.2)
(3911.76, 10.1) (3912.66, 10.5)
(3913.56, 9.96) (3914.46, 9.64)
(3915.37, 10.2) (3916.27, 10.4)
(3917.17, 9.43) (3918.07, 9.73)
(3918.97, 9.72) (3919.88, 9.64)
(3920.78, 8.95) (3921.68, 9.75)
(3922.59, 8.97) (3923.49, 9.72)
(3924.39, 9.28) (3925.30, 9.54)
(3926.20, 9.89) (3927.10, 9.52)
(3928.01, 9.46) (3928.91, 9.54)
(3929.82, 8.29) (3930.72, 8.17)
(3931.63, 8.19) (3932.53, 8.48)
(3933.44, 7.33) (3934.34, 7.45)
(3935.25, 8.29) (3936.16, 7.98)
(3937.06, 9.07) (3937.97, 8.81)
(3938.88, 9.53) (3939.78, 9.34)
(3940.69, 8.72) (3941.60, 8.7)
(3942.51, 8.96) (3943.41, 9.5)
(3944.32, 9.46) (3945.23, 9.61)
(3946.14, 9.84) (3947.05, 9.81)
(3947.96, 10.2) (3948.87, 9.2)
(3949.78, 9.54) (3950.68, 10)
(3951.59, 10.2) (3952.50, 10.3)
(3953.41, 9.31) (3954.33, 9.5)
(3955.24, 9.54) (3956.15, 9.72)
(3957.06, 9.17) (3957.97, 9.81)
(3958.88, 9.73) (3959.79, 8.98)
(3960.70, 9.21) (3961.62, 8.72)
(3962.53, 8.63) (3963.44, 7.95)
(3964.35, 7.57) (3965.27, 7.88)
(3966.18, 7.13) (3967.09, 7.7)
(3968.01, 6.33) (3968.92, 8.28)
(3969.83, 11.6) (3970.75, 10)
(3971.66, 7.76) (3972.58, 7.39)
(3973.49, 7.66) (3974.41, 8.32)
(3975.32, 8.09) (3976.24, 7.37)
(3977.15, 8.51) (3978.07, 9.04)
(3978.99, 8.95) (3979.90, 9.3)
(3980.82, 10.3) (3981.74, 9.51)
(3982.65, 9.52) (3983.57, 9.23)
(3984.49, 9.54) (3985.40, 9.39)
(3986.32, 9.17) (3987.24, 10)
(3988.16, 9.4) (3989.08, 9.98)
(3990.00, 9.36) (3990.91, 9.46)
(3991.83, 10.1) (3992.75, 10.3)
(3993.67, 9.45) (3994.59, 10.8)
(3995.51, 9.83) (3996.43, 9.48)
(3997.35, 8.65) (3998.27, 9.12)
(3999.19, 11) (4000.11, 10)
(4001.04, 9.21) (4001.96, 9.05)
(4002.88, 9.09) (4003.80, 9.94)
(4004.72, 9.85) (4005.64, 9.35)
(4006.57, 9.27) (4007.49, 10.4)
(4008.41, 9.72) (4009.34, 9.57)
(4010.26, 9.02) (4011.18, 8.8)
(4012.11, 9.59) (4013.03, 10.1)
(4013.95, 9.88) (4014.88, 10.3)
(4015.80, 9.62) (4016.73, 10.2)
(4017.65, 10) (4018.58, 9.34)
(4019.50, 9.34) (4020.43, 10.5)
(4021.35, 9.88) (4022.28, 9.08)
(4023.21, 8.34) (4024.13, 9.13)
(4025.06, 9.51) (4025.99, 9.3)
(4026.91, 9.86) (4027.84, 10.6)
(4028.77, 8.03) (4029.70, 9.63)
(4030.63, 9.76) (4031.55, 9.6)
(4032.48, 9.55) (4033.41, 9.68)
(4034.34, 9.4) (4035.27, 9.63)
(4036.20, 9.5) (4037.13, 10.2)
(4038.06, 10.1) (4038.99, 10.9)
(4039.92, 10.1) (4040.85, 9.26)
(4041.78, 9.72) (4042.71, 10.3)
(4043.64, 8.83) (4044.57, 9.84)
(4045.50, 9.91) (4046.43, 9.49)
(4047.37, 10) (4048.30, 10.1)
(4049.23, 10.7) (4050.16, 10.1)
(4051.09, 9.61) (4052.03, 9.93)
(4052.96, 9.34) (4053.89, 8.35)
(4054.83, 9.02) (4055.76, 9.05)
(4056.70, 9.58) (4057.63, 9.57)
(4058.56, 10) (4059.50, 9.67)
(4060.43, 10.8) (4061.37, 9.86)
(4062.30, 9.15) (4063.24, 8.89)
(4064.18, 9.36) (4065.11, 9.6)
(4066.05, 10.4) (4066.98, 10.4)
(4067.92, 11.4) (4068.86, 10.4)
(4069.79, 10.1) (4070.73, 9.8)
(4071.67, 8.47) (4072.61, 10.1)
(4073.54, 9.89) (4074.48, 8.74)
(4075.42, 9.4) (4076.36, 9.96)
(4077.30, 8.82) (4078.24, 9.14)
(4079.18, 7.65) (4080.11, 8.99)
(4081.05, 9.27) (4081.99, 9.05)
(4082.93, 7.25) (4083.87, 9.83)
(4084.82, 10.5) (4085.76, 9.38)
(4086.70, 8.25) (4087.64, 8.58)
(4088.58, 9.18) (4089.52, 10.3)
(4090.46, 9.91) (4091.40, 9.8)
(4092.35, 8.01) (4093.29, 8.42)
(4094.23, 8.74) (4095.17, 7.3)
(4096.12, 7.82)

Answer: 1.1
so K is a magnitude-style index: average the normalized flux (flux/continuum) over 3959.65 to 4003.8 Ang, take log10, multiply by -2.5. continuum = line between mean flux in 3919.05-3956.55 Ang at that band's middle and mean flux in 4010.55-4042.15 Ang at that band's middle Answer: 0.05 mag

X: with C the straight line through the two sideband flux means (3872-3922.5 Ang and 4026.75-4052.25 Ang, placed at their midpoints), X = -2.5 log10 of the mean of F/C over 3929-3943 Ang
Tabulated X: 0.12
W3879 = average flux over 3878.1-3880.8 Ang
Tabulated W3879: 8.96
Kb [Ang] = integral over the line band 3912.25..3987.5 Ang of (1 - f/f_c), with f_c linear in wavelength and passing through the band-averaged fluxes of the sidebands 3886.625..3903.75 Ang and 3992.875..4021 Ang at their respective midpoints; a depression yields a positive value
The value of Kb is 3.7 Ang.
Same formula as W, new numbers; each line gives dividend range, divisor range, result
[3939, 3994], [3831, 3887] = 1.04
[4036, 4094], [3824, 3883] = 1.14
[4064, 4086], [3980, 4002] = 1.02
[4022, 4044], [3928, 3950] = 1.13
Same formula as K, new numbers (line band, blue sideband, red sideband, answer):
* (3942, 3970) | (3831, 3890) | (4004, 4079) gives 0.05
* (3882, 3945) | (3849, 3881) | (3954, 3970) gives 0.01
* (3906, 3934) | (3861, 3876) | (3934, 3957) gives 0.03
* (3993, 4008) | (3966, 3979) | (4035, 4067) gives -0.10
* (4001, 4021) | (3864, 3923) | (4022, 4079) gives 0.00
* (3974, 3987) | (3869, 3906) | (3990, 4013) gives 0.06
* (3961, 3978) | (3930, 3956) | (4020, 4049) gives 0.14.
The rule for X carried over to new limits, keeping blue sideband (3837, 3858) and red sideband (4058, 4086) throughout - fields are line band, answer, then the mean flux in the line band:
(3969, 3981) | 0.08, 8.74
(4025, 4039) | -0.02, 9.67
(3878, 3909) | 0.02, 9.17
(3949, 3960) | -0.03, 9.66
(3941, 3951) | -0.02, 9.51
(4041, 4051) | -0.04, 9.88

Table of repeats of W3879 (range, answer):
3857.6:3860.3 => 10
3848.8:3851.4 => 10.2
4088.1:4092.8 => 9.44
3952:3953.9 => 9.76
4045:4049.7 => 10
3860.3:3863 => 10.3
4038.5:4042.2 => 10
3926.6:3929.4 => 9.49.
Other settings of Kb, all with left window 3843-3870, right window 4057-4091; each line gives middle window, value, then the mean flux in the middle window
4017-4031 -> 0.2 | 9.49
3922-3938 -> 1.7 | 8.78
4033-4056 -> -0.4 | 9.73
